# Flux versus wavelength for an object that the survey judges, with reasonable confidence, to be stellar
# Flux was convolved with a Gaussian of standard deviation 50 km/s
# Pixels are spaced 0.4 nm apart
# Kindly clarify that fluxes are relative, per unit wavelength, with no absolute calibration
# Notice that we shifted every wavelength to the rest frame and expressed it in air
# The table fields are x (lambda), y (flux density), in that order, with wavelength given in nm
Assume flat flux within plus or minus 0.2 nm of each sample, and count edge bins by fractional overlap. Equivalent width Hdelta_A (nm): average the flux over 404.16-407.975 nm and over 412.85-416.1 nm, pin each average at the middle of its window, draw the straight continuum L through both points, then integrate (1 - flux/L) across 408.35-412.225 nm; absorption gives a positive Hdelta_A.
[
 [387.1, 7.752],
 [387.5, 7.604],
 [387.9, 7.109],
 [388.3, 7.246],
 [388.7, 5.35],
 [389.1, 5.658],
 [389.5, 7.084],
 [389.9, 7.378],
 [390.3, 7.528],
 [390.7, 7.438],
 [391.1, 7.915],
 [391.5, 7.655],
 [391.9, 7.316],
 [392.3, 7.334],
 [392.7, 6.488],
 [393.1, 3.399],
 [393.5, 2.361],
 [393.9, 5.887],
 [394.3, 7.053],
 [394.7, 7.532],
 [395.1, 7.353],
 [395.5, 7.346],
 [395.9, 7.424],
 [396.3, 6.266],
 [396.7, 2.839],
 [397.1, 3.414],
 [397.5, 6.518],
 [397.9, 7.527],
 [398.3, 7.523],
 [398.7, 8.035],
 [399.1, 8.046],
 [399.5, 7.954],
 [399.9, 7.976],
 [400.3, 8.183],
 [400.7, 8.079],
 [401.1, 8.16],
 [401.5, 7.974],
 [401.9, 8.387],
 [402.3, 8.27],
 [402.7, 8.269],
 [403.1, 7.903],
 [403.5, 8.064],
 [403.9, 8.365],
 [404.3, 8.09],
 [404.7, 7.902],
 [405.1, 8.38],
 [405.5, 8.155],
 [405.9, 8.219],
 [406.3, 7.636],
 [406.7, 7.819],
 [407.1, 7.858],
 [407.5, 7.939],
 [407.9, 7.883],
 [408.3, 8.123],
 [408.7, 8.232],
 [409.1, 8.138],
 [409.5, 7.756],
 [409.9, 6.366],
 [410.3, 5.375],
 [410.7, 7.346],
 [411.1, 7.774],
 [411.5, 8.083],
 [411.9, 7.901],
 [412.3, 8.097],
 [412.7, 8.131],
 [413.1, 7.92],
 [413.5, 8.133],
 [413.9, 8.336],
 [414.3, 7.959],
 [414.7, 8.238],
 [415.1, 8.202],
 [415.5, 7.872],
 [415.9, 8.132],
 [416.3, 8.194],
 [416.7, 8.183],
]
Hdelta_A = 0.27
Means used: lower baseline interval 7.99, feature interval 7.49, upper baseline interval 8.1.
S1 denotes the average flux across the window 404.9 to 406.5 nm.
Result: 8.1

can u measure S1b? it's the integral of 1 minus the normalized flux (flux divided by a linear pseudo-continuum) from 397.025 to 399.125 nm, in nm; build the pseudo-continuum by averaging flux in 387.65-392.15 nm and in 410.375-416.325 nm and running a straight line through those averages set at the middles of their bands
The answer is 0.12 nm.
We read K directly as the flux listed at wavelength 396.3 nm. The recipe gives 6.266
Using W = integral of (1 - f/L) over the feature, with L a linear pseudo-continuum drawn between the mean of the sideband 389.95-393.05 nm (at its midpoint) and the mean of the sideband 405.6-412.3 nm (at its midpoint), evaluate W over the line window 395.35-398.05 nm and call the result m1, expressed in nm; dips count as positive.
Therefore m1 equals 0.55 nm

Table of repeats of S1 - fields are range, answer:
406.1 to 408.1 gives 7.83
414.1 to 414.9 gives 8.1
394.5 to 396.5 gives 7.18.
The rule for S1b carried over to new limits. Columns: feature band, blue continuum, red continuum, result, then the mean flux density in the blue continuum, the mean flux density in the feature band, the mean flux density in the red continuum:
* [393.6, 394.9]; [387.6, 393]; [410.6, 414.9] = 0.124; 6.98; 6.48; 8.01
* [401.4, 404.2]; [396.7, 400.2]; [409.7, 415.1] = -0.403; 6.91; 8.18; 7.69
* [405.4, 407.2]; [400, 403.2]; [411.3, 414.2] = 0.043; 8.16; 7.93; 8.08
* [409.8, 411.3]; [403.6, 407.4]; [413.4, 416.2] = 0.251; 8.04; 6.74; 8.13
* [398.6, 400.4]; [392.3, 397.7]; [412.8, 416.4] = -0.500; 5.74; 8.03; 8.11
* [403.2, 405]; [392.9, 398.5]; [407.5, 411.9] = -0.321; 5.89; 8.11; 7.55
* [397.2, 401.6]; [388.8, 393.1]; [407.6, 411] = -0.327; 6.96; 7.71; 7.43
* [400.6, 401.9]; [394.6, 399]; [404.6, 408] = -0.163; 6.54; 8.12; 7.98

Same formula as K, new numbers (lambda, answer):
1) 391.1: 7.915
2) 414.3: 7.959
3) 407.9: 7.883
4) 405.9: 8.219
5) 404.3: 8.09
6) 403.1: 7.903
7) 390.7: 7.438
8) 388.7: 5.35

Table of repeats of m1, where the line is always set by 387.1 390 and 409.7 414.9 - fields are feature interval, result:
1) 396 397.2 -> 0.44 nm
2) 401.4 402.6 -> -0.15 nm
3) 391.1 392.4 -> -0.11 nm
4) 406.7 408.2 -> -0.08 nm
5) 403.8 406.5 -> -0.25 nm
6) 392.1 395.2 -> 0.50 nm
